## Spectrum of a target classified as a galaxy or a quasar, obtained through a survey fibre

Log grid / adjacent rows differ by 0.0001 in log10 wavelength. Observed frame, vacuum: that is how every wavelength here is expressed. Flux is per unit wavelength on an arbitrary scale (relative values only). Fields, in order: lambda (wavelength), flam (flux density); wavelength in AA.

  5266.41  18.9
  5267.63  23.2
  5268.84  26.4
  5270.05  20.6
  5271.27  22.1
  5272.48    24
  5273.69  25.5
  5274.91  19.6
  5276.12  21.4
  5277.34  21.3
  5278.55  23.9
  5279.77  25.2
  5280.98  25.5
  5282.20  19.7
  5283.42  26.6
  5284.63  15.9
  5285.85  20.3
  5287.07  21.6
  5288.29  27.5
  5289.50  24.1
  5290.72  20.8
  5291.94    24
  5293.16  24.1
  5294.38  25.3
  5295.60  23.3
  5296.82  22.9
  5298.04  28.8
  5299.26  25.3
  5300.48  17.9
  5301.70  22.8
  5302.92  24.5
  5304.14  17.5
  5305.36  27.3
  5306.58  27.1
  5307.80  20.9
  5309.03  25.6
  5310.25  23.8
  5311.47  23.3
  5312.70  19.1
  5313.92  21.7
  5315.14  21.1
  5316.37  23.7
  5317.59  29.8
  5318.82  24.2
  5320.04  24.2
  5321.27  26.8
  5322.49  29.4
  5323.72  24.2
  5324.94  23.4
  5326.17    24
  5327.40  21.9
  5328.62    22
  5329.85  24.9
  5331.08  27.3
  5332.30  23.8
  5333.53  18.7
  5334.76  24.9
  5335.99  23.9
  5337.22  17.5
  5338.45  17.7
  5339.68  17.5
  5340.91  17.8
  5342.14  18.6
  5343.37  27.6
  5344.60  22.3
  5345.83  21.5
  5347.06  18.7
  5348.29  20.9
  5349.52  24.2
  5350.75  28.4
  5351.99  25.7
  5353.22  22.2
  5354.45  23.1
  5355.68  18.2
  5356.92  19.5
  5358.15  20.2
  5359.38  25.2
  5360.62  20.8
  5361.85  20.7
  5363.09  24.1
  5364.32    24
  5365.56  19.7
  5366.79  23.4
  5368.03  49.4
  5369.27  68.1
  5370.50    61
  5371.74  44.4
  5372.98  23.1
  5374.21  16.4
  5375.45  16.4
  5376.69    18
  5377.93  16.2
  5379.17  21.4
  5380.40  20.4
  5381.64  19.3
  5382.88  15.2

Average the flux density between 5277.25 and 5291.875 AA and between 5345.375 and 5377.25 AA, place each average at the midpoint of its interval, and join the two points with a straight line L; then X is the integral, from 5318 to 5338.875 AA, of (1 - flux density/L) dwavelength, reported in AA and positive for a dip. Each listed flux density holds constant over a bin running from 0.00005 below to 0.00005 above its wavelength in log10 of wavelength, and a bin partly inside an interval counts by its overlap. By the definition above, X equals 1.3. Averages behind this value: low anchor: 22.8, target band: 23.6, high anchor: 26.9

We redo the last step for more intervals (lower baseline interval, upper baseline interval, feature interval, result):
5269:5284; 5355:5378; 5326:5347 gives 3.7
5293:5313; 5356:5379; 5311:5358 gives 5.5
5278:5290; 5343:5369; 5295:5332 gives -0.6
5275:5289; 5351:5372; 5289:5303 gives 0.1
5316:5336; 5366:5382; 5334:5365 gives 6.5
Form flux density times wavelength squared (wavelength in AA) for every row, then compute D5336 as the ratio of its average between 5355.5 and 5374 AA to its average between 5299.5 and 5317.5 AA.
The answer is 1.38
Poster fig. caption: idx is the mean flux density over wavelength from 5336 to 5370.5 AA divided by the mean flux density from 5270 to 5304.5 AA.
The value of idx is 1.1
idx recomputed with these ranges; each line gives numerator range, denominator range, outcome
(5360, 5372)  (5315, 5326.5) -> 1.40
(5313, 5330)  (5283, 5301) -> 1.05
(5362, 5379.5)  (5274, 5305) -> 1.32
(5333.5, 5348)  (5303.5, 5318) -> 0.88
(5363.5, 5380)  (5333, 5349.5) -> 1.48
